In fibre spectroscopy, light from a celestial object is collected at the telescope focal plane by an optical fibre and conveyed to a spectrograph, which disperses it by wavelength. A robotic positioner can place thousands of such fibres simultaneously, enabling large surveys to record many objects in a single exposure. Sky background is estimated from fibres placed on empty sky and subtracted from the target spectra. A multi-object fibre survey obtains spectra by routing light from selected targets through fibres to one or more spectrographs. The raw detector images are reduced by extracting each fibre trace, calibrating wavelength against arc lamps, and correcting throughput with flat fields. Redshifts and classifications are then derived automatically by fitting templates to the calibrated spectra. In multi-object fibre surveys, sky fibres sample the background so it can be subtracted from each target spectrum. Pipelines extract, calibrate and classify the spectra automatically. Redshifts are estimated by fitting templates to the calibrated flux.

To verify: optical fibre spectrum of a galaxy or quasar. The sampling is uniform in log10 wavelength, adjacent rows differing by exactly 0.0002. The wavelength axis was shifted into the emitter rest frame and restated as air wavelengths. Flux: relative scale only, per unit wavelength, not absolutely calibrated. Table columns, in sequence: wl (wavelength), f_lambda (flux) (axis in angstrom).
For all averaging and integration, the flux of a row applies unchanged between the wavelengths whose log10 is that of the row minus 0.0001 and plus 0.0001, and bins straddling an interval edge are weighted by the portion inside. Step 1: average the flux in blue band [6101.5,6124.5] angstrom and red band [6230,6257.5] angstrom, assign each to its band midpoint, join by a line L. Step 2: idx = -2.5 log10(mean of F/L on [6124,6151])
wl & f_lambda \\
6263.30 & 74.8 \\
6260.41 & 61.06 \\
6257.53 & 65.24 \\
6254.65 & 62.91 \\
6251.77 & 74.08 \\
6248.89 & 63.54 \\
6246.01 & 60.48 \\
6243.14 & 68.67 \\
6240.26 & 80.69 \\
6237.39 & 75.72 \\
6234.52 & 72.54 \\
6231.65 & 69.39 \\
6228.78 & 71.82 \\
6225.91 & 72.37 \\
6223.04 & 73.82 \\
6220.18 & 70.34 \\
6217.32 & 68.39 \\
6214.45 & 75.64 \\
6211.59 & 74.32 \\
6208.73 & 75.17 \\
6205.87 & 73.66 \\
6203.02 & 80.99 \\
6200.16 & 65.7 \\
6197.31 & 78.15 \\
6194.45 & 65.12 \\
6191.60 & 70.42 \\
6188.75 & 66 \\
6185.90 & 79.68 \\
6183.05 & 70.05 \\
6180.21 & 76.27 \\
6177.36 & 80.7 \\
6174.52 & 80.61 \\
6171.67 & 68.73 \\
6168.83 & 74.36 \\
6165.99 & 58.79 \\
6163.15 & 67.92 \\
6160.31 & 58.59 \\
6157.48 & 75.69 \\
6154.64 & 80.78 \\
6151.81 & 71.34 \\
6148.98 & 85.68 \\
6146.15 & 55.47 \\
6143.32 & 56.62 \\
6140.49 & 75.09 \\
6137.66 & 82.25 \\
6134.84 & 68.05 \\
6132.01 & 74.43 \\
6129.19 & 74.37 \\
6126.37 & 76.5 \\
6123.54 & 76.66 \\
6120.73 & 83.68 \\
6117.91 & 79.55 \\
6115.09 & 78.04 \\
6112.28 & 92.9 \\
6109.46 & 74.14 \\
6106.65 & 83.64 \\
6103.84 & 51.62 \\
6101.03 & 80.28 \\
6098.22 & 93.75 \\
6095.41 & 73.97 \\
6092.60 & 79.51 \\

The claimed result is 0.06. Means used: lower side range 77.7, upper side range 69.6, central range 72.2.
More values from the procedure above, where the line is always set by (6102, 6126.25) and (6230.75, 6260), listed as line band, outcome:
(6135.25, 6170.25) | 0.073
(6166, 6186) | -0.012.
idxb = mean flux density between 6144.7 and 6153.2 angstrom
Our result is 70.8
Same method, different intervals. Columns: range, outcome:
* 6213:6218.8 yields 72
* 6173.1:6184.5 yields 76.9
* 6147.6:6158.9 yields 78.4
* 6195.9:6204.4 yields 74.9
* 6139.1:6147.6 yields 62.4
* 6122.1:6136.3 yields 74.1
